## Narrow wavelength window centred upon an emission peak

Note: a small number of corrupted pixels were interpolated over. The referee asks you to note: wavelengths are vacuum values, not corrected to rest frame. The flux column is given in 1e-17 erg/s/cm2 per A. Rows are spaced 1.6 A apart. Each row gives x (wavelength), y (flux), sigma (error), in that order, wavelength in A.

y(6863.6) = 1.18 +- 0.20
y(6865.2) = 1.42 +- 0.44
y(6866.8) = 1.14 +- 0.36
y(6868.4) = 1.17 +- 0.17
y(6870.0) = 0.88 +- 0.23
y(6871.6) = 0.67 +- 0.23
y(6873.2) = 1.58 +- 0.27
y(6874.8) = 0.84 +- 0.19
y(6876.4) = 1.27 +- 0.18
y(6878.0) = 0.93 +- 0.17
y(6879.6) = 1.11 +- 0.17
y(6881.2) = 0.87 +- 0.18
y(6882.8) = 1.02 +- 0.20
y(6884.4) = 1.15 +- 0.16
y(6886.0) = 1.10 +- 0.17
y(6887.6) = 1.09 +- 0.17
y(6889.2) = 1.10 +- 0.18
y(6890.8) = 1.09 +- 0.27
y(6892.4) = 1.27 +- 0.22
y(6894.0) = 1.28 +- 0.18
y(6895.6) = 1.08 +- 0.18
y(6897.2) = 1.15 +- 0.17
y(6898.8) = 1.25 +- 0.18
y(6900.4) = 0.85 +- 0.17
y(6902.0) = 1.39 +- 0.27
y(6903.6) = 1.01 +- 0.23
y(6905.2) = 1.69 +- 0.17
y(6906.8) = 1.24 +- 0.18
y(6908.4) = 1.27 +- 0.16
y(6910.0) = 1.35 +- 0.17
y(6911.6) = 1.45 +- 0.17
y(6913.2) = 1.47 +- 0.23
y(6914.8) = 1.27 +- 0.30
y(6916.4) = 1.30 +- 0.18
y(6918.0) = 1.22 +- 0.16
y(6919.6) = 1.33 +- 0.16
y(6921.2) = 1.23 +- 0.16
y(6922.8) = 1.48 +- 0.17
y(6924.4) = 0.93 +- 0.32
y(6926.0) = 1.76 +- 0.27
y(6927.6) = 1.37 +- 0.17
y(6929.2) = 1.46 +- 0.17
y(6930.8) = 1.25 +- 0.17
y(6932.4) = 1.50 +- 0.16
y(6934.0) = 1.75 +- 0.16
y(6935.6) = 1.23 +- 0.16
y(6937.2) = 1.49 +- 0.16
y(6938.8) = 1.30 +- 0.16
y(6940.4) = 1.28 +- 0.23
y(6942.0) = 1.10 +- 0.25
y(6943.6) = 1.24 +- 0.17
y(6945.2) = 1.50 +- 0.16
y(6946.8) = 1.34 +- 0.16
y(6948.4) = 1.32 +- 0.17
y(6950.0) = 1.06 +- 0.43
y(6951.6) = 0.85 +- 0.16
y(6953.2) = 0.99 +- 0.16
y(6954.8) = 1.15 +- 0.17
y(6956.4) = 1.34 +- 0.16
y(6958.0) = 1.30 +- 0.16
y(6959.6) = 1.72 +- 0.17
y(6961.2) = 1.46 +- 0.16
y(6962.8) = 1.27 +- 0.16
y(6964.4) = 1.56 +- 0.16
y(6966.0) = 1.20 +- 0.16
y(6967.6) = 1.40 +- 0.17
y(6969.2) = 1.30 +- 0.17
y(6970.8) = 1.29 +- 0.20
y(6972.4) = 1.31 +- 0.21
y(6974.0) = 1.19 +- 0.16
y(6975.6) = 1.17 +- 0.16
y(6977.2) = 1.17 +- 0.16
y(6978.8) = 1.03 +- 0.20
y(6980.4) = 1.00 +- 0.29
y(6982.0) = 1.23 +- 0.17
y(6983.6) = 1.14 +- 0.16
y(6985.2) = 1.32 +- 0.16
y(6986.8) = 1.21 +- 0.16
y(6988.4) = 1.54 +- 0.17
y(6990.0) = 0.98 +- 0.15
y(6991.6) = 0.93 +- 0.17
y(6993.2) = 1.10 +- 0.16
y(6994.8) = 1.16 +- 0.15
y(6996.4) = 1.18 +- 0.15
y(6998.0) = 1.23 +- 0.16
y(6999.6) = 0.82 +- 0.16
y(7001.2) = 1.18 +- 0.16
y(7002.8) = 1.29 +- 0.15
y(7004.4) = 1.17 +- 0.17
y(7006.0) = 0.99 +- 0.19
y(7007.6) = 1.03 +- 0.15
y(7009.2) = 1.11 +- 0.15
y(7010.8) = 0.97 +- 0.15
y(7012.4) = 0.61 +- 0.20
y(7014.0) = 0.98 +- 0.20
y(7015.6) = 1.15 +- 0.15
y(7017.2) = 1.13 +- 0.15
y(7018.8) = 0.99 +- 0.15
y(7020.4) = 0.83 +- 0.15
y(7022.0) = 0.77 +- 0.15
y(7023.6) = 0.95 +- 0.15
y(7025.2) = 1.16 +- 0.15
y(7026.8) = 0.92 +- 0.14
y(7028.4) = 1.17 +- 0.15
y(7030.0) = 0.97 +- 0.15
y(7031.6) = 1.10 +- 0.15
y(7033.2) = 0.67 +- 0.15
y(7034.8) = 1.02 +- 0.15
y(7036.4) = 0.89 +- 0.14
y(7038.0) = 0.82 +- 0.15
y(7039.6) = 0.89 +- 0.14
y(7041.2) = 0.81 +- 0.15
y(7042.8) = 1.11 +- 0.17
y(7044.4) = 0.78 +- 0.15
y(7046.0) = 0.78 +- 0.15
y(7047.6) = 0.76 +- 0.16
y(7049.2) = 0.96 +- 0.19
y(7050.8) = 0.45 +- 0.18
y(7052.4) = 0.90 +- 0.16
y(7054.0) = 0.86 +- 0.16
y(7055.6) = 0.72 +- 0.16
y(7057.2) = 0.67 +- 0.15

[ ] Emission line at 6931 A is Mg II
